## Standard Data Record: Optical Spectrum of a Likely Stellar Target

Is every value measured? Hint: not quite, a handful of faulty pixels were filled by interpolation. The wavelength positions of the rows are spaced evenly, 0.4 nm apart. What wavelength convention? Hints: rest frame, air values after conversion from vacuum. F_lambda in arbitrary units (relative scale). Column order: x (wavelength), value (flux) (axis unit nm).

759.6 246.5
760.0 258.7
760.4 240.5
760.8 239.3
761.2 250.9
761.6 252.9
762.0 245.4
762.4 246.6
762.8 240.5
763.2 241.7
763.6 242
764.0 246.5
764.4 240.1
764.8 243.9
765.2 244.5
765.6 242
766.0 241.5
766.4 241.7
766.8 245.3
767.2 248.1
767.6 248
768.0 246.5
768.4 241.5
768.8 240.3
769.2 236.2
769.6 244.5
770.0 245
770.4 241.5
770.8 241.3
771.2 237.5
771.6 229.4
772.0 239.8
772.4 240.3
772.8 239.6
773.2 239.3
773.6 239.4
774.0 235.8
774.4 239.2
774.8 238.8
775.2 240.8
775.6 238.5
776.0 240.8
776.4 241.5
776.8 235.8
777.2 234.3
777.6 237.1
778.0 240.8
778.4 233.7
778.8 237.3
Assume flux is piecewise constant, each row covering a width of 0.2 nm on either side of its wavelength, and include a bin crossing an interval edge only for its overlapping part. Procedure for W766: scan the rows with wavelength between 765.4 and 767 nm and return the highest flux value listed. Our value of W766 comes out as 245.3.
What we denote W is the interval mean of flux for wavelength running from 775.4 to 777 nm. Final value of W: 239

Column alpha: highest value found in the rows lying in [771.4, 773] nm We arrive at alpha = 240.3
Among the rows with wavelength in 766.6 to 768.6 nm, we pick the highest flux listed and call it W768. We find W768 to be 248.1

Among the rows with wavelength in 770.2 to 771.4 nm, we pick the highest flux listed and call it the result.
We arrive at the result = 241.5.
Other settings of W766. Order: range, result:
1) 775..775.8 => 240.8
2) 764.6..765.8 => 244.5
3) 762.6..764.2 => 246.5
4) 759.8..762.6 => 258.7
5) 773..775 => 239.4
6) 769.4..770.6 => 245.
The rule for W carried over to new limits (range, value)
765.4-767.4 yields 244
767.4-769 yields 244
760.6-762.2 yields 247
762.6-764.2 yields 243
